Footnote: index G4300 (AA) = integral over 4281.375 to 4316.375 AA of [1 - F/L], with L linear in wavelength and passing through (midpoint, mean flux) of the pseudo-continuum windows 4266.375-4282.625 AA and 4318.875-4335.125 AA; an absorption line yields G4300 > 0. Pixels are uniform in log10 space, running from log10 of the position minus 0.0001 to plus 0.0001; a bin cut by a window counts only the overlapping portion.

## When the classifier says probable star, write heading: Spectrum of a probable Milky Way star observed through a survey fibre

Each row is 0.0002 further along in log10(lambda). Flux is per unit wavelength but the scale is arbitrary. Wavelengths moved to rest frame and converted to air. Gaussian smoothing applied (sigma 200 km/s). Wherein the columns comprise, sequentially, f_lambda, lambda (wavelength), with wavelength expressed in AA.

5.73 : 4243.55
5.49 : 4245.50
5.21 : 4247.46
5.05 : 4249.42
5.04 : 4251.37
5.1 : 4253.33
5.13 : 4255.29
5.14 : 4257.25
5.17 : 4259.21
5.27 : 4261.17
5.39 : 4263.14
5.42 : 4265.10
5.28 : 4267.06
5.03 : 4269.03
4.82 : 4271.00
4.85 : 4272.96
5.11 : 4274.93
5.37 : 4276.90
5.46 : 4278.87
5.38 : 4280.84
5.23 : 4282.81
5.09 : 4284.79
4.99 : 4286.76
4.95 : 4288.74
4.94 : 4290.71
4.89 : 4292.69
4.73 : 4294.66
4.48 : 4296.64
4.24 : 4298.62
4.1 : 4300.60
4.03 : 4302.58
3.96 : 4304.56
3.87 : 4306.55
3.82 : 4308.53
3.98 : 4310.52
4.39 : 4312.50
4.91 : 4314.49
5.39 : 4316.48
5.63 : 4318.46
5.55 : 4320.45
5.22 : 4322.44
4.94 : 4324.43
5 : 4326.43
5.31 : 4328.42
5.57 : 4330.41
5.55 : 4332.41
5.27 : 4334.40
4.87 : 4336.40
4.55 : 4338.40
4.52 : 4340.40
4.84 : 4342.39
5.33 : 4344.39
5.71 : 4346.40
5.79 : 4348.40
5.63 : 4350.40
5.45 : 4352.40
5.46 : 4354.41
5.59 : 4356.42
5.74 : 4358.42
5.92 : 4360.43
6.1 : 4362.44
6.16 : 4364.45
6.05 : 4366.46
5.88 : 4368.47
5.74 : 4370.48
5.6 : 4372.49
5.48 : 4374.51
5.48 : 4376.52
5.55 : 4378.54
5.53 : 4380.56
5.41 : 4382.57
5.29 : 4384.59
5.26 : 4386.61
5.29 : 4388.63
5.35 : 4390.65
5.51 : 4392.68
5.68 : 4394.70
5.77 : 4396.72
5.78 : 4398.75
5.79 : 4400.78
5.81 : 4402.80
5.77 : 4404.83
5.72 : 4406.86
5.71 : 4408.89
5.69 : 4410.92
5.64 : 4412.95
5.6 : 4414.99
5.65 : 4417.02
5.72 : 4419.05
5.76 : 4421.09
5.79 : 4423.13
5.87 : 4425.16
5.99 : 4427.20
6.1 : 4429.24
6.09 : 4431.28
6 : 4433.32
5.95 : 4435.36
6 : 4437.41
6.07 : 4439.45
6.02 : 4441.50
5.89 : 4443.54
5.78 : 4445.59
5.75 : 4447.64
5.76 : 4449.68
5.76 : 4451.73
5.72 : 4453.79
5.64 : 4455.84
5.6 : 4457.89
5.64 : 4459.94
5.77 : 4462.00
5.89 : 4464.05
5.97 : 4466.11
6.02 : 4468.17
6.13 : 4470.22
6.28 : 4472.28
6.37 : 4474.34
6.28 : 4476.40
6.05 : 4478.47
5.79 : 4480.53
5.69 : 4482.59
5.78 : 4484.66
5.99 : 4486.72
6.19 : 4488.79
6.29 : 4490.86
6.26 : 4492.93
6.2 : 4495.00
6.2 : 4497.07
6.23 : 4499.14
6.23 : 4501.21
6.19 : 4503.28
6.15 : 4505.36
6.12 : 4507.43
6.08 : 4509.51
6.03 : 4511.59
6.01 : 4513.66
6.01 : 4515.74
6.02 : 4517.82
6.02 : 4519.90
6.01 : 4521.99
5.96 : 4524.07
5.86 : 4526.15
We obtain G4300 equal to 4.6 AA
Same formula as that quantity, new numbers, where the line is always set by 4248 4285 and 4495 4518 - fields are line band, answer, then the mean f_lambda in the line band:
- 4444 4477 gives 0.3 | 5.89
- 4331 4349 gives 1.0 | 5.15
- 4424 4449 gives -0.5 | 5.96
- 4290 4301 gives 1.5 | 4.58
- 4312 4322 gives 0.3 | 5.22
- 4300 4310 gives 2.6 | 3.95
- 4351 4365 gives -0.6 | 5.76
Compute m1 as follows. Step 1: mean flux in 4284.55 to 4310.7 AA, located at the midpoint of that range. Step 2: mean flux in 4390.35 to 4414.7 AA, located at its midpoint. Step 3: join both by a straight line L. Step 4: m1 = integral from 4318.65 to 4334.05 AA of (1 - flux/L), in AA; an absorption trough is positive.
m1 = -1.8 AA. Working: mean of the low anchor 4.43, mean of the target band 5.32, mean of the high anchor 5.69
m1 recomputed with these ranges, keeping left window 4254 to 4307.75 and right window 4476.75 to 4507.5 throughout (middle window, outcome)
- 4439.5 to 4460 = 0.27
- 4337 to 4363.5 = -0.67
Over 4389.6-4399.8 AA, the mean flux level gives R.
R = 5.61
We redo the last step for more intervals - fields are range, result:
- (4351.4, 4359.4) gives 5.56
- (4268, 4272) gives 4.93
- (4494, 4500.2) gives 6.21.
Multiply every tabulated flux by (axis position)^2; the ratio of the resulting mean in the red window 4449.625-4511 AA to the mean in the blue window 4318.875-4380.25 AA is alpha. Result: 1.17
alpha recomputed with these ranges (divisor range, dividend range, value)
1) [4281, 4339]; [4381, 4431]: 1.23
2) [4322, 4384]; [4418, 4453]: 1.12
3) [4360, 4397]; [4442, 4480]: 1.09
